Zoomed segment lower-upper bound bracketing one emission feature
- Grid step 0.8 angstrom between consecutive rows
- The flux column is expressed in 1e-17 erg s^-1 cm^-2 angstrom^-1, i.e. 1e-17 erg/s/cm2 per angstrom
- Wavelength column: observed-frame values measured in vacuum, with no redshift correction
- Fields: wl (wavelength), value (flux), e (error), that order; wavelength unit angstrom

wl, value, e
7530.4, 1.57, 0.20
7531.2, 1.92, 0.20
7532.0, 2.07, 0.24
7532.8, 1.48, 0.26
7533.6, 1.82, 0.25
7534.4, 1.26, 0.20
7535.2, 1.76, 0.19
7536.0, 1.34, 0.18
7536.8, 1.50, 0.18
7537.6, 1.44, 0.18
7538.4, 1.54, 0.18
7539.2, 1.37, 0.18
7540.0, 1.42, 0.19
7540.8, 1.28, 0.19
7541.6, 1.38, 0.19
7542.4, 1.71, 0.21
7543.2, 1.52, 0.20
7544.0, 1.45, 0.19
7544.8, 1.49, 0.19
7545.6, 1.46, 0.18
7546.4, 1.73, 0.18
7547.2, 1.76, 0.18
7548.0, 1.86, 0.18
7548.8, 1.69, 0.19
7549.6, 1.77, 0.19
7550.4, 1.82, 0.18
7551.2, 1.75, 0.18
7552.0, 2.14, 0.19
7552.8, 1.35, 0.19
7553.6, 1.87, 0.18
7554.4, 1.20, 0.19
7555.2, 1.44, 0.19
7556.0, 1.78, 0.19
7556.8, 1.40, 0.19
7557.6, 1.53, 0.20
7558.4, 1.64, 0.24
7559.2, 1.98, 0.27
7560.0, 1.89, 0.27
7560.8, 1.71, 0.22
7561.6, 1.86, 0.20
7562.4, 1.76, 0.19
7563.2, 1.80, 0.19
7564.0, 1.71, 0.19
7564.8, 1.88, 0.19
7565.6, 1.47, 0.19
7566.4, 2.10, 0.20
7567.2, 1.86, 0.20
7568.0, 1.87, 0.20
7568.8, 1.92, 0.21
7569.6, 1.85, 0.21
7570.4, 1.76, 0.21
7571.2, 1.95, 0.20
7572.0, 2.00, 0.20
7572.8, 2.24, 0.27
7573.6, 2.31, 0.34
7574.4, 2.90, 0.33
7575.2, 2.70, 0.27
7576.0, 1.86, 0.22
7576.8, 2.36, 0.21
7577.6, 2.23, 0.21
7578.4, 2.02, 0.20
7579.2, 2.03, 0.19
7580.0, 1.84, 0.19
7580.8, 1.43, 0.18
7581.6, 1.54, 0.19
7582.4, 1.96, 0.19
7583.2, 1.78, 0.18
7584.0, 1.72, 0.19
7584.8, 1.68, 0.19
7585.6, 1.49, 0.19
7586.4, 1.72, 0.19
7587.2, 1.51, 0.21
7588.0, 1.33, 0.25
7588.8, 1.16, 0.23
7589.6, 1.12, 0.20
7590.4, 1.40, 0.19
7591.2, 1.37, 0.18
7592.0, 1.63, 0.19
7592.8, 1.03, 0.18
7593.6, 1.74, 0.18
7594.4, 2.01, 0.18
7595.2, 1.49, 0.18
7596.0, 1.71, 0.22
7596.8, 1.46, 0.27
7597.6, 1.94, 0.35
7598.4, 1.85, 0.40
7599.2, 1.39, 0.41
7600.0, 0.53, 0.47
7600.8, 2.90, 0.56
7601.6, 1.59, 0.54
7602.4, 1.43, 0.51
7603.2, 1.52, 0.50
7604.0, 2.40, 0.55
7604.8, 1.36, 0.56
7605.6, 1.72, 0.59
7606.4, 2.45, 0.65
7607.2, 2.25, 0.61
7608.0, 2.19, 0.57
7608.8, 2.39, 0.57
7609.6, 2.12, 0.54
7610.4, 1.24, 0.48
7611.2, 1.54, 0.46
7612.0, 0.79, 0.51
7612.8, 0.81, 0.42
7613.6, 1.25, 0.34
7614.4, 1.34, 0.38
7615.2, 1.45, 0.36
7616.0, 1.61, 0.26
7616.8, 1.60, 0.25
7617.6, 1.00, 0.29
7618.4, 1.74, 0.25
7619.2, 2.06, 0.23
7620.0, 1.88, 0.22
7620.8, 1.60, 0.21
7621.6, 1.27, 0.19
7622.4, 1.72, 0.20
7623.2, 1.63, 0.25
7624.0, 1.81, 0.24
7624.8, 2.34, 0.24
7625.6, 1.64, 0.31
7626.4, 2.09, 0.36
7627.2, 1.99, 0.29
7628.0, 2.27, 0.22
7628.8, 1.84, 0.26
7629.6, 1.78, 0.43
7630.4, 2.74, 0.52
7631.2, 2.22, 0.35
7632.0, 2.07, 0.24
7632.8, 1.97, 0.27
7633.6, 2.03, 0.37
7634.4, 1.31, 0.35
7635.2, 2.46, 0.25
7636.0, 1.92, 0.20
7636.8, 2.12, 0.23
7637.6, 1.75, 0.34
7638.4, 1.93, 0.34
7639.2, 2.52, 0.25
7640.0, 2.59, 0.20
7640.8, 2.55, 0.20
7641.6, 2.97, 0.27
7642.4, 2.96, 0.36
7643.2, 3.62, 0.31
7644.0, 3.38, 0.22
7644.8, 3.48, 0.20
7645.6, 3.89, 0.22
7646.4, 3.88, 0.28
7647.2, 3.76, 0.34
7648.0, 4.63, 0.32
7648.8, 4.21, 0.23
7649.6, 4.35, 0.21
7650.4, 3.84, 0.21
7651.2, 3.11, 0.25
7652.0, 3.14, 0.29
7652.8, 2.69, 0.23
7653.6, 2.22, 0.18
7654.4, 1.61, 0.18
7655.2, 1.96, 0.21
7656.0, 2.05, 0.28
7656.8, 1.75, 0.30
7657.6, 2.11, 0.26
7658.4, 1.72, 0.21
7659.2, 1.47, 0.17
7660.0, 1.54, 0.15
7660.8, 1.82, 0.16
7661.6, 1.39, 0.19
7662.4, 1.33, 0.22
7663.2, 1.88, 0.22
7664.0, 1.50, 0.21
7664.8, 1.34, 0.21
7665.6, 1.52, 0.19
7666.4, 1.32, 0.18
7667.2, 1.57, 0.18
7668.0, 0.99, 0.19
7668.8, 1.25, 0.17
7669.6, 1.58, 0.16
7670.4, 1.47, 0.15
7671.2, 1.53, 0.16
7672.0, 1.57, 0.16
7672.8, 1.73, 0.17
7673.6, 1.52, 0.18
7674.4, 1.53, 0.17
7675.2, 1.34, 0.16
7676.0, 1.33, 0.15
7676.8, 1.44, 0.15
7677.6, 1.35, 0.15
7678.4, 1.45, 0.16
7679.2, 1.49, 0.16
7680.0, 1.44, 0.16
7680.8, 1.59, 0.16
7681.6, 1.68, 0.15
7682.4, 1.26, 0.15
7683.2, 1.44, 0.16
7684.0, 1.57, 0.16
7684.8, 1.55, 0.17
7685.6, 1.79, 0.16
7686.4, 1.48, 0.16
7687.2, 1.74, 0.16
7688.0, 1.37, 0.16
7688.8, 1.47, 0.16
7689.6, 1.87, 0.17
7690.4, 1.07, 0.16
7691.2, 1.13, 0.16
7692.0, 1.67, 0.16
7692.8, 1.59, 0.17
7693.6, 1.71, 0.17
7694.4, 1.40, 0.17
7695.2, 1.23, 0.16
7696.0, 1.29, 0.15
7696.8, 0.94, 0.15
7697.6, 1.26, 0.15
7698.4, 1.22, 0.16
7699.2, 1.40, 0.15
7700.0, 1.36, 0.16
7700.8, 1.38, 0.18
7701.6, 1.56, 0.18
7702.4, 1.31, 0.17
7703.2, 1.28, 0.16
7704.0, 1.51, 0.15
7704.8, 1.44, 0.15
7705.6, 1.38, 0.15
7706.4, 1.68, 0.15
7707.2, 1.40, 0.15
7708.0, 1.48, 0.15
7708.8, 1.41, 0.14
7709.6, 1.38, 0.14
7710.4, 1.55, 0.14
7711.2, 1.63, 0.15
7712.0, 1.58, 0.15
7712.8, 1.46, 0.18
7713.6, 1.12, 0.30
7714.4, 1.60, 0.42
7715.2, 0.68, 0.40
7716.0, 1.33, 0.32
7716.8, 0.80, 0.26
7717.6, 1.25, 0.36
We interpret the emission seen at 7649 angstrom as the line [O III]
